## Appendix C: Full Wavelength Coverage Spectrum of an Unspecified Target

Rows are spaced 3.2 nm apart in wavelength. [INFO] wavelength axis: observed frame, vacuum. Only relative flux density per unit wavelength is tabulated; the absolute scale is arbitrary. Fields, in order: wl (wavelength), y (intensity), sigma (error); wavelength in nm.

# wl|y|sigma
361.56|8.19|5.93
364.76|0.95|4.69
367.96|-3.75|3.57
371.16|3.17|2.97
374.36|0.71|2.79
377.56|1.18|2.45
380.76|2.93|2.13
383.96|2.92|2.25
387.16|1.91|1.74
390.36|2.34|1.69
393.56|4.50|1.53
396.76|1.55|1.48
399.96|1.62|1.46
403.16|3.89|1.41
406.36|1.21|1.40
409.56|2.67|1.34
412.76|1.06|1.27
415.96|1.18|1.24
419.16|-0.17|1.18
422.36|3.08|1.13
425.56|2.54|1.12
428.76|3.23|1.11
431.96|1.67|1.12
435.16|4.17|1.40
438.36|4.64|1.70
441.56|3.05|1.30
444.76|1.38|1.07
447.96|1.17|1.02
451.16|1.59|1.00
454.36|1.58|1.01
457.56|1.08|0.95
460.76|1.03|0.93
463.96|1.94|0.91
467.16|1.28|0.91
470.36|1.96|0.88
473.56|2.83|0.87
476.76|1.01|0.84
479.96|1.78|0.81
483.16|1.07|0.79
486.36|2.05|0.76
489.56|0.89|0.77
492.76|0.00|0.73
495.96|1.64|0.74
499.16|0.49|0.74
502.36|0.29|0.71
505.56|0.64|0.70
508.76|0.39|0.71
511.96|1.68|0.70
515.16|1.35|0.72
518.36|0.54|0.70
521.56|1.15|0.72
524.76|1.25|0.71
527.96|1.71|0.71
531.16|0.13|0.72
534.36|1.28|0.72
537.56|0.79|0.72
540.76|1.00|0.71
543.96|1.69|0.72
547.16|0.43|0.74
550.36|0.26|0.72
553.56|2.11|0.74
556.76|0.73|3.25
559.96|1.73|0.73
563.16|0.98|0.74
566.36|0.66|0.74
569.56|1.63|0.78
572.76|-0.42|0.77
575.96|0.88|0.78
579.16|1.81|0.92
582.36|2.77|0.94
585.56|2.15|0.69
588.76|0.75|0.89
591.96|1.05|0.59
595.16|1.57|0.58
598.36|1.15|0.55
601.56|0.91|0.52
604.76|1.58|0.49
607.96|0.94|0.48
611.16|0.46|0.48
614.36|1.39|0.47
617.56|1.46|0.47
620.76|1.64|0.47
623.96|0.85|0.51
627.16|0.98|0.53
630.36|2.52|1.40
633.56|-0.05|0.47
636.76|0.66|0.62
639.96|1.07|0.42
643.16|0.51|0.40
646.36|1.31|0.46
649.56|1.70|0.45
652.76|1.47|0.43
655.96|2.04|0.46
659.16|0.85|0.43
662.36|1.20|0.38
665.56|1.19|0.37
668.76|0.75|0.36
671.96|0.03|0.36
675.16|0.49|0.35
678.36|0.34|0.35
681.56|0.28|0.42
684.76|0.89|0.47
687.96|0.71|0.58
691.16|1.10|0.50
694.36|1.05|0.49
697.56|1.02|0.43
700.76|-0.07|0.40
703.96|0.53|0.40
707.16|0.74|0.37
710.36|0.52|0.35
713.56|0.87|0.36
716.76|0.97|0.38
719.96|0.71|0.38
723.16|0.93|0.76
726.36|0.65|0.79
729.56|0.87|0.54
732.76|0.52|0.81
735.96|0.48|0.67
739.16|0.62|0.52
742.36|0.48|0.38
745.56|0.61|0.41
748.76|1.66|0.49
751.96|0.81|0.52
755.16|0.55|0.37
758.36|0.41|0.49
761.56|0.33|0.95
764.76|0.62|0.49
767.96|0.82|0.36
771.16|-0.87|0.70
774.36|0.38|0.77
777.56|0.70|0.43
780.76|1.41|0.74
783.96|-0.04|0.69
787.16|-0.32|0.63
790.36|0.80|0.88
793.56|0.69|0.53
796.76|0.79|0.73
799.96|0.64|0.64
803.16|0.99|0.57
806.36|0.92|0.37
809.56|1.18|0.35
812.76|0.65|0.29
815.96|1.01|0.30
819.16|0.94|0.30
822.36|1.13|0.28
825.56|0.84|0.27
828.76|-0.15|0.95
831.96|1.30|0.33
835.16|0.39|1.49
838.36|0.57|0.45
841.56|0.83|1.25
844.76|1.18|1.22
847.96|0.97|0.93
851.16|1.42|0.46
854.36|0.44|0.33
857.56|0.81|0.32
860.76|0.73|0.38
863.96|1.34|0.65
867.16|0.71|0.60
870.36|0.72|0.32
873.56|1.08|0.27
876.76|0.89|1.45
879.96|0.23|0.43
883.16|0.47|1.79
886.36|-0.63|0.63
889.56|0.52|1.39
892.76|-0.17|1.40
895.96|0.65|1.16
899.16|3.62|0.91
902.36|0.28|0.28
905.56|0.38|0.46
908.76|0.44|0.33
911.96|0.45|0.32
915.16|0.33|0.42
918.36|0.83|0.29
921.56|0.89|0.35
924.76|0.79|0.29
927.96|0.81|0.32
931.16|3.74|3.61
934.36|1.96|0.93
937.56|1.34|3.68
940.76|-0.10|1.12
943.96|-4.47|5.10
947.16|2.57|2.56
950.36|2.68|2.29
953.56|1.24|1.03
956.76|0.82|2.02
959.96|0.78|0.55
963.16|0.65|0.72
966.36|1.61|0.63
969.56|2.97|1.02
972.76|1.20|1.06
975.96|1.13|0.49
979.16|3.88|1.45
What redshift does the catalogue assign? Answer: 1.413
